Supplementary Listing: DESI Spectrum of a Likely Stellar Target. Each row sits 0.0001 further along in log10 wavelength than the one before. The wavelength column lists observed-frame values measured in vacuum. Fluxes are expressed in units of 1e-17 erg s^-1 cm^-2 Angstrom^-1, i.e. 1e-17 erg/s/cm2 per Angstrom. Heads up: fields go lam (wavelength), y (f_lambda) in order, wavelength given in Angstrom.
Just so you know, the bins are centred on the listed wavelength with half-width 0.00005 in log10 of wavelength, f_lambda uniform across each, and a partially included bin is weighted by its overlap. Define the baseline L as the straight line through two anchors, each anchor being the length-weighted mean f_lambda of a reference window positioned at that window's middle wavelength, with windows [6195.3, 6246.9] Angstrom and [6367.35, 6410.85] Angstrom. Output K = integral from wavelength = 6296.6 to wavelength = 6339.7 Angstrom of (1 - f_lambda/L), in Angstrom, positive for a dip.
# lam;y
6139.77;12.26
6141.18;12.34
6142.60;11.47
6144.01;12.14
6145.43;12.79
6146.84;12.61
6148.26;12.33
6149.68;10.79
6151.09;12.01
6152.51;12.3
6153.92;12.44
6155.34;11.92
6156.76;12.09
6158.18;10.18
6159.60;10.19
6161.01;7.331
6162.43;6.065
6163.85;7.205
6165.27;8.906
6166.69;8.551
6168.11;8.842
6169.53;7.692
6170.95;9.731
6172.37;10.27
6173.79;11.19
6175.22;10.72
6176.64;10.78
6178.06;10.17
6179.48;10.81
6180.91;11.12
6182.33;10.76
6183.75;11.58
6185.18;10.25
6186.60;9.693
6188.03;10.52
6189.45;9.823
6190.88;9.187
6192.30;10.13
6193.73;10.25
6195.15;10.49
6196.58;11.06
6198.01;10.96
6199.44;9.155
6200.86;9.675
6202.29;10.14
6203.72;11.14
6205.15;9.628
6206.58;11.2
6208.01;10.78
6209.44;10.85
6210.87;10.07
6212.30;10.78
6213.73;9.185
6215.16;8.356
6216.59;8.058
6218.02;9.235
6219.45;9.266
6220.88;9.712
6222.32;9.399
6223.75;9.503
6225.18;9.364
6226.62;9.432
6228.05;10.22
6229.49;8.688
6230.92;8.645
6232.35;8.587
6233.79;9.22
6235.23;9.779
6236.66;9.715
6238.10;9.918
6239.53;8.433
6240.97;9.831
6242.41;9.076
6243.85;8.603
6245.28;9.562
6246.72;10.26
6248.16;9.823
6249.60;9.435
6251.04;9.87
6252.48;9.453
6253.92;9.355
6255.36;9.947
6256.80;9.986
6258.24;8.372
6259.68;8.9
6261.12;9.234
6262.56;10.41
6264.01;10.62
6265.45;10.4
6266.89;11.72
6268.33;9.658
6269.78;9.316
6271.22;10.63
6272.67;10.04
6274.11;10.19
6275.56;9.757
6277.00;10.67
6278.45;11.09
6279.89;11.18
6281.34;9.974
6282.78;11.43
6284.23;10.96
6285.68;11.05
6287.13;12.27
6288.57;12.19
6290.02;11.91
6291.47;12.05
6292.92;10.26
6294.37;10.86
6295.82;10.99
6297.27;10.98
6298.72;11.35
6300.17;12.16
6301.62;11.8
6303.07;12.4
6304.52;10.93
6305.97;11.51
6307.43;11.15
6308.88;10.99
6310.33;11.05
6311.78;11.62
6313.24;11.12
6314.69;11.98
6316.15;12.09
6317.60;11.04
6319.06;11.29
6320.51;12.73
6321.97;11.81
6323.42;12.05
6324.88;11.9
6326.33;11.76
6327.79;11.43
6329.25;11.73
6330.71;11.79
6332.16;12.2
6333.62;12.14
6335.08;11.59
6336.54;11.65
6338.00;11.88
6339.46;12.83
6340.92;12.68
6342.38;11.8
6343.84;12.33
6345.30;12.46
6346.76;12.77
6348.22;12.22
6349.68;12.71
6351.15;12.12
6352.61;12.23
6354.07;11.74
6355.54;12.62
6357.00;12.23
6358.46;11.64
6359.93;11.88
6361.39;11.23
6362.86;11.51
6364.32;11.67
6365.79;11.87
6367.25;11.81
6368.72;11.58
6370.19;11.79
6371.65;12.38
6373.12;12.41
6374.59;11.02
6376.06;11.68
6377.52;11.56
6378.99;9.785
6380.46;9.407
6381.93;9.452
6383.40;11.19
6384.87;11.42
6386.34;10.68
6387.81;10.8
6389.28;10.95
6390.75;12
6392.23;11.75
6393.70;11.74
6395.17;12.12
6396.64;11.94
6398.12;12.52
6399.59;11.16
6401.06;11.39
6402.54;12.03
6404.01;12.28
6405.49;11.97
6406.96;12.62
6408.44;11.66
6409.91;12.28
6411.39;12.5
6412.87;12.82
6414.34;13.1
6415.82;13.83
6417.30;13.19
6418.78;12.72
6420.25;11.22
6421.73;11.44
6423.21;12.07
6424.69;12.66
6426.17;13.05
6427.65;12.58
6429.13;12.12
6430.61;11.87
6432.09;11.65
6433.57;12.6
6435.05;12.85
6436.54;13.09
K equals -3.9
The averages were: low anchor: 9.65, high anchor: 11.5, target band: 11.7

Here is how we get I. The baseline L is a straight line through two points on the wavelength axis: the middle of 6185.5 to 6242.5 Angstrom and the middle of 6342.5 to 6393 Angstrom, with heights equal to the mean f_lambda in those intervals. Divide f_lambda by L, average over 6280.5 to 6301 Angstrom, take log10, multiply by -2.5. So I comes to -0.063 mag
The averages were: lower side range 9.74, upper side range 11.6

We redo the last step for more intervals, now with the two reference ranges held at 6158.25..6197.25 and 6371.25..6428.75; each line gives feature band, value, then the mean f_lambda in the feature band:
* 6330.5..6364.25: -0.07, 12.1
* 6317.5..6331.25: -0.06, 11.8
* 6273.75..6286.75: 0.00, 10.8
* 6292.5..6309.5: -0.04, 11.3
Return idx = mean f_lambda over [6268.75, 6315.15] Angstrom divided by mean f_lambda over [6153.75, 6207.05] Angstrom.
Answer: 1.1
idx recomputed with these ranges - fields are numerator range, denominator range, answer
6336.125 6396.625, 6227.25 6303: 1.14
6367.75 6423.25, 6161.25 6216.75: 1.19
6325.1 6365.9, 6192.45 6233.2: 1.23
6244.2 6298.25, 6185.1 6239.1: 1.06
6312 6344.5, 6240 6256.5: 1.24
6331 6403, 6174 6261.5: 1.19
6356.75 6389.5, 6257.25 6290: 1.08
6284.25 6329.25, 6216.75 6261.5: 1.23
